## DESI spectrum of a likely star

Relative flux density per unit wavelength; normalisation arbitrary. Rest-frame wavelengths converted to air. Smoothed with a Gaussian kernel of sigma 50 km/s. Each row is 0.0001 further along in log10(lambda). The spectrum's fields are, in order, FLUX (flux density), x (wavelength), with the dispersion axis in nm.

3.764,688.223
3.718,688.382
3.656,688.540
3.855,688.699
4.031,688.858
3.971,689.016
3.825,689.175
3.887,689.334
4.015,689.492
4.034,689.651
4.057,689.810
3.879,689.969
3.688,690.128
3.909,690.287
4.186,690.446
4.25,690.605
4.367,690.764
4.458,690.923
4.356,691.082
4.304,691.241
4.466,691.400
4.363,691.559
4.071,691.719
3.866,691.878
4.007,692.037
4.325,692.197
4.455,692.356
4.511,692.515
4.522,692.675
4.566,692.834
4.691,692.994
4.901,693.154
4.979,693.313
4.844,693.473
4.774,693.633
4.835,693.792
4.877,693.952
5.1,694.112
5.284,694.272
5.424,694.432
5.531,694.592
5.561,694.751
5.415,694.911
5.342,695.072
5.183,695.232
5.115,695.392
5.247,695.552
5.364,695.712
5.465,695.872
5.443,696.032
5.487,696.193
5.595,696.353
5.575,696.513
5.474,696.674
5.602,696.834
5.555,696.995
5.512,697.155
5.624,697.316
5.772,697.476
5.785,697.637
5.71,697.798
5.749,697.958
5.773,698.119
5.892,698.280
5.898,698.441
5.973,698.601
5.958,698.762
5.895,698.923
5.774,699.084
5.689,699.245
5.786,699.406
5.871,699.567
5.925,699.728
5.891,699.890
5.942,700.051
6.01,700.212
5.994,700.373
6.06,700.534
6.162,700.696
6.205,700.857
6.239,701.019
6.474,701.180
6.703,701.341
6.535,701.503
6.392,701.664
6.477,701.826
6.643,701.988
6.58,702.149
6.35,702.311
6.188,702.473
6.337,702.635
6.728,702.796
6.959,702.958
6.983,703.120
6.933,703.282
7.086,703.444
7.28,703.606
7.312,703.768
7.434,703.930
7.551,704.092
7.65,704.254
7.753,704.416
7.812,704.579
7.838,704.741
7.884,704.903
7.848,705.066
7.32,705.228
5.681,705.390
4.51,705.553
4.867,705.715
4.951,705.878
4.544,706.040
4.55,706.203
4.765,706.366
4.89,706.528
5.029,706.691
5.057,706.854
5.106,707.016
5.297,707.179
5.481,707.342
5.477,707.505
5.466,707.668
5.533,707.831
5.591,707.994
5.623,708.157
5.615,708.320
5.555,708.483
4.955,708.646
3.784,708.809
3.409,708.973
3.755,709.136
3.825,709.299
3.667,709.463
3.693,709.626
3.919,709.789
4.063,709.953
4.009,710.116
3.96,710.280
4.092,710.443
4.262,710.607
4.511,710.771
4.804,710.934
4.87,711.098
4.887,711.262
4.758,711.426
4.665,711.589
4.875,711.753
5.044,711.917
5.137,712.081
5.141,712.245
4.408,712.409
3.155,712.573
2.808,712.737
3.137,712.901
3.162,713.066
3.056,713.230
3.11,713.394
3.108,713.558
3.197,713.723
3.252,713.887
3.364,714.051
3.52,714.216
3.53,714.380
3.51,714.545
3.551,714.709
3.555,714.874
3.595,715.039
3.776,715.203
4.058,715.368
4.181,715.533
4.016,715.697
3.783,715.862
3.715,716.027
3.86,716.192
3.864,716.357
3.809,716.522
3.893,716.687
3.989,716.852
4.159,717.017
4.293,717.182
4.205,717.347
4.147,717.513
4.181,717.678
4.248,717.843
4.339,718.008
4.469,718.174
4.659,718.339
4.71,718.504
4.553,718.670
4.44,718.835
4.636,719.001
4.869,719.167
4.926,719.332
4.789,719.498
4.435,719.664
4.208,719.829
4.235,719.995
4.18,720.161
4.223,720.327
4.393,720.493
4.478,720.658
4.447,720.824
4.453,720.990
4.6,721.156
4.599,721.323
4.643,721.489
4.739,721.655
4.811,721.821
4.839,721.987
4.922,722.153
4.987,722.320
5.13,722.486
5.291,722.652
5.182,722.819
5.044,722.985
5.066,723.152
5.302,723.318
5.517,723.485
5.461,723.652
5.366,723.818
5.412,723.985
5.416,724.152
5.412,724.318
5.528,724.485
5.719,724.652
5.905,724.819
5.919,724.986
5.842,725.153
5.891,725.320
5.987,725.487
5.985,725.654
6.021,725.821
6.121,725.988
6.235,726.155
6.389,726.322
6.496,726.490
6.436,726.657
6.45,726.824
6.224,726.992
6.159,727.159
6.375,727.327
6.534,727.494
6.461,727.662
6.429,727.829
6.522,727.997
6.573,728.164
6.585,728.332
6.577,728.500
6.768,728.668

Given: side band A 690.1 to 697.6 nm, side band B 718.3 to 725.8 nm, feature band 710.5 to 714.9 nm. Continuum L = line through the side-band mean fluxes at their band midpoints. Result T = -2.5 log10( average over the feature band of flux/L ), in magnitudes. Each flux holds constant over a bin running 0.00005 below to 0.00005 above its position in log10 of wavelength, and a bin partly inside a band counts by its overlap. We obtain 0.25 mag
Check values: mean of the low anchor 4.91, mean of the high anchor 5.02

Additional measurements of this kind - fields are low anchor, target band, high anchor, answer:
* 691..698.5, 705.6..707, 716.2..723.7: 0.01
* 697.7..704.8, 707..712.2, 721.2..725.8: 0.28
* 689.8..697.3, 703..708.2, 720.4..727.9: -0.21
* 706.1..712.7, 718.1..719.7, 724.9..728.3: 0.19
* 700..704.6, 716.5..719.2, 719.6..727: 0.29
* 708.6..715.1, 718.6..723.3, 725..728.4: 0.15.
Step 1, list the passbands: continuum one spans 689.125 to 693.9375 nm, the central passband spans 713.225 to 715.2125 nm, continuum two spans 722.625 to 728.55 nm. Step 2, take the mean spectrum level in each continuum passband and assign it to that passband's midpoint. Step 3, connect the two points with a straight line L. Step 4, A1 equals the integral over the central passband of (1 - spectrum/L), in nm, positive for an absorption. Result 0.740 nm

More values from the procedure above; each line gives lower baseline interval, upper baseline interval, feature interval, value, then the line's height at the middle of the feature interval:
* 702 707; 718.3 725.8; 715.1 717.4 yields 0.63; 5.48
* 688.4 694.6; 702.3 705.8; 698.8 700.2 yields 0.03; 6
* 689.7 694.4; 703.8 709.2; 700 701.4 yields -0.26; 5.22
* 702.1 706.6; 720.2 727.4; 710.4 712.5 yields 0.48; 6.12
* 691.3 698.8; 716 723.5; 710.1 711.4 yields 0.08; 4.77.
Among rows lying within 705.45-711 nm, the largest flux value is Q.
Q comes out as 5.623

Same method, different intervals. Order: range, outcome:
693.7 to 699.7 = 5.973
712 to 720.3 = 5.141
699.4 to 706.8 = 7.884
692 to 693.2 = 4.901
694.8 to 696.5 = 5.595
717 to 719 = 4.71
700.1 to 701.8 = 6.703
